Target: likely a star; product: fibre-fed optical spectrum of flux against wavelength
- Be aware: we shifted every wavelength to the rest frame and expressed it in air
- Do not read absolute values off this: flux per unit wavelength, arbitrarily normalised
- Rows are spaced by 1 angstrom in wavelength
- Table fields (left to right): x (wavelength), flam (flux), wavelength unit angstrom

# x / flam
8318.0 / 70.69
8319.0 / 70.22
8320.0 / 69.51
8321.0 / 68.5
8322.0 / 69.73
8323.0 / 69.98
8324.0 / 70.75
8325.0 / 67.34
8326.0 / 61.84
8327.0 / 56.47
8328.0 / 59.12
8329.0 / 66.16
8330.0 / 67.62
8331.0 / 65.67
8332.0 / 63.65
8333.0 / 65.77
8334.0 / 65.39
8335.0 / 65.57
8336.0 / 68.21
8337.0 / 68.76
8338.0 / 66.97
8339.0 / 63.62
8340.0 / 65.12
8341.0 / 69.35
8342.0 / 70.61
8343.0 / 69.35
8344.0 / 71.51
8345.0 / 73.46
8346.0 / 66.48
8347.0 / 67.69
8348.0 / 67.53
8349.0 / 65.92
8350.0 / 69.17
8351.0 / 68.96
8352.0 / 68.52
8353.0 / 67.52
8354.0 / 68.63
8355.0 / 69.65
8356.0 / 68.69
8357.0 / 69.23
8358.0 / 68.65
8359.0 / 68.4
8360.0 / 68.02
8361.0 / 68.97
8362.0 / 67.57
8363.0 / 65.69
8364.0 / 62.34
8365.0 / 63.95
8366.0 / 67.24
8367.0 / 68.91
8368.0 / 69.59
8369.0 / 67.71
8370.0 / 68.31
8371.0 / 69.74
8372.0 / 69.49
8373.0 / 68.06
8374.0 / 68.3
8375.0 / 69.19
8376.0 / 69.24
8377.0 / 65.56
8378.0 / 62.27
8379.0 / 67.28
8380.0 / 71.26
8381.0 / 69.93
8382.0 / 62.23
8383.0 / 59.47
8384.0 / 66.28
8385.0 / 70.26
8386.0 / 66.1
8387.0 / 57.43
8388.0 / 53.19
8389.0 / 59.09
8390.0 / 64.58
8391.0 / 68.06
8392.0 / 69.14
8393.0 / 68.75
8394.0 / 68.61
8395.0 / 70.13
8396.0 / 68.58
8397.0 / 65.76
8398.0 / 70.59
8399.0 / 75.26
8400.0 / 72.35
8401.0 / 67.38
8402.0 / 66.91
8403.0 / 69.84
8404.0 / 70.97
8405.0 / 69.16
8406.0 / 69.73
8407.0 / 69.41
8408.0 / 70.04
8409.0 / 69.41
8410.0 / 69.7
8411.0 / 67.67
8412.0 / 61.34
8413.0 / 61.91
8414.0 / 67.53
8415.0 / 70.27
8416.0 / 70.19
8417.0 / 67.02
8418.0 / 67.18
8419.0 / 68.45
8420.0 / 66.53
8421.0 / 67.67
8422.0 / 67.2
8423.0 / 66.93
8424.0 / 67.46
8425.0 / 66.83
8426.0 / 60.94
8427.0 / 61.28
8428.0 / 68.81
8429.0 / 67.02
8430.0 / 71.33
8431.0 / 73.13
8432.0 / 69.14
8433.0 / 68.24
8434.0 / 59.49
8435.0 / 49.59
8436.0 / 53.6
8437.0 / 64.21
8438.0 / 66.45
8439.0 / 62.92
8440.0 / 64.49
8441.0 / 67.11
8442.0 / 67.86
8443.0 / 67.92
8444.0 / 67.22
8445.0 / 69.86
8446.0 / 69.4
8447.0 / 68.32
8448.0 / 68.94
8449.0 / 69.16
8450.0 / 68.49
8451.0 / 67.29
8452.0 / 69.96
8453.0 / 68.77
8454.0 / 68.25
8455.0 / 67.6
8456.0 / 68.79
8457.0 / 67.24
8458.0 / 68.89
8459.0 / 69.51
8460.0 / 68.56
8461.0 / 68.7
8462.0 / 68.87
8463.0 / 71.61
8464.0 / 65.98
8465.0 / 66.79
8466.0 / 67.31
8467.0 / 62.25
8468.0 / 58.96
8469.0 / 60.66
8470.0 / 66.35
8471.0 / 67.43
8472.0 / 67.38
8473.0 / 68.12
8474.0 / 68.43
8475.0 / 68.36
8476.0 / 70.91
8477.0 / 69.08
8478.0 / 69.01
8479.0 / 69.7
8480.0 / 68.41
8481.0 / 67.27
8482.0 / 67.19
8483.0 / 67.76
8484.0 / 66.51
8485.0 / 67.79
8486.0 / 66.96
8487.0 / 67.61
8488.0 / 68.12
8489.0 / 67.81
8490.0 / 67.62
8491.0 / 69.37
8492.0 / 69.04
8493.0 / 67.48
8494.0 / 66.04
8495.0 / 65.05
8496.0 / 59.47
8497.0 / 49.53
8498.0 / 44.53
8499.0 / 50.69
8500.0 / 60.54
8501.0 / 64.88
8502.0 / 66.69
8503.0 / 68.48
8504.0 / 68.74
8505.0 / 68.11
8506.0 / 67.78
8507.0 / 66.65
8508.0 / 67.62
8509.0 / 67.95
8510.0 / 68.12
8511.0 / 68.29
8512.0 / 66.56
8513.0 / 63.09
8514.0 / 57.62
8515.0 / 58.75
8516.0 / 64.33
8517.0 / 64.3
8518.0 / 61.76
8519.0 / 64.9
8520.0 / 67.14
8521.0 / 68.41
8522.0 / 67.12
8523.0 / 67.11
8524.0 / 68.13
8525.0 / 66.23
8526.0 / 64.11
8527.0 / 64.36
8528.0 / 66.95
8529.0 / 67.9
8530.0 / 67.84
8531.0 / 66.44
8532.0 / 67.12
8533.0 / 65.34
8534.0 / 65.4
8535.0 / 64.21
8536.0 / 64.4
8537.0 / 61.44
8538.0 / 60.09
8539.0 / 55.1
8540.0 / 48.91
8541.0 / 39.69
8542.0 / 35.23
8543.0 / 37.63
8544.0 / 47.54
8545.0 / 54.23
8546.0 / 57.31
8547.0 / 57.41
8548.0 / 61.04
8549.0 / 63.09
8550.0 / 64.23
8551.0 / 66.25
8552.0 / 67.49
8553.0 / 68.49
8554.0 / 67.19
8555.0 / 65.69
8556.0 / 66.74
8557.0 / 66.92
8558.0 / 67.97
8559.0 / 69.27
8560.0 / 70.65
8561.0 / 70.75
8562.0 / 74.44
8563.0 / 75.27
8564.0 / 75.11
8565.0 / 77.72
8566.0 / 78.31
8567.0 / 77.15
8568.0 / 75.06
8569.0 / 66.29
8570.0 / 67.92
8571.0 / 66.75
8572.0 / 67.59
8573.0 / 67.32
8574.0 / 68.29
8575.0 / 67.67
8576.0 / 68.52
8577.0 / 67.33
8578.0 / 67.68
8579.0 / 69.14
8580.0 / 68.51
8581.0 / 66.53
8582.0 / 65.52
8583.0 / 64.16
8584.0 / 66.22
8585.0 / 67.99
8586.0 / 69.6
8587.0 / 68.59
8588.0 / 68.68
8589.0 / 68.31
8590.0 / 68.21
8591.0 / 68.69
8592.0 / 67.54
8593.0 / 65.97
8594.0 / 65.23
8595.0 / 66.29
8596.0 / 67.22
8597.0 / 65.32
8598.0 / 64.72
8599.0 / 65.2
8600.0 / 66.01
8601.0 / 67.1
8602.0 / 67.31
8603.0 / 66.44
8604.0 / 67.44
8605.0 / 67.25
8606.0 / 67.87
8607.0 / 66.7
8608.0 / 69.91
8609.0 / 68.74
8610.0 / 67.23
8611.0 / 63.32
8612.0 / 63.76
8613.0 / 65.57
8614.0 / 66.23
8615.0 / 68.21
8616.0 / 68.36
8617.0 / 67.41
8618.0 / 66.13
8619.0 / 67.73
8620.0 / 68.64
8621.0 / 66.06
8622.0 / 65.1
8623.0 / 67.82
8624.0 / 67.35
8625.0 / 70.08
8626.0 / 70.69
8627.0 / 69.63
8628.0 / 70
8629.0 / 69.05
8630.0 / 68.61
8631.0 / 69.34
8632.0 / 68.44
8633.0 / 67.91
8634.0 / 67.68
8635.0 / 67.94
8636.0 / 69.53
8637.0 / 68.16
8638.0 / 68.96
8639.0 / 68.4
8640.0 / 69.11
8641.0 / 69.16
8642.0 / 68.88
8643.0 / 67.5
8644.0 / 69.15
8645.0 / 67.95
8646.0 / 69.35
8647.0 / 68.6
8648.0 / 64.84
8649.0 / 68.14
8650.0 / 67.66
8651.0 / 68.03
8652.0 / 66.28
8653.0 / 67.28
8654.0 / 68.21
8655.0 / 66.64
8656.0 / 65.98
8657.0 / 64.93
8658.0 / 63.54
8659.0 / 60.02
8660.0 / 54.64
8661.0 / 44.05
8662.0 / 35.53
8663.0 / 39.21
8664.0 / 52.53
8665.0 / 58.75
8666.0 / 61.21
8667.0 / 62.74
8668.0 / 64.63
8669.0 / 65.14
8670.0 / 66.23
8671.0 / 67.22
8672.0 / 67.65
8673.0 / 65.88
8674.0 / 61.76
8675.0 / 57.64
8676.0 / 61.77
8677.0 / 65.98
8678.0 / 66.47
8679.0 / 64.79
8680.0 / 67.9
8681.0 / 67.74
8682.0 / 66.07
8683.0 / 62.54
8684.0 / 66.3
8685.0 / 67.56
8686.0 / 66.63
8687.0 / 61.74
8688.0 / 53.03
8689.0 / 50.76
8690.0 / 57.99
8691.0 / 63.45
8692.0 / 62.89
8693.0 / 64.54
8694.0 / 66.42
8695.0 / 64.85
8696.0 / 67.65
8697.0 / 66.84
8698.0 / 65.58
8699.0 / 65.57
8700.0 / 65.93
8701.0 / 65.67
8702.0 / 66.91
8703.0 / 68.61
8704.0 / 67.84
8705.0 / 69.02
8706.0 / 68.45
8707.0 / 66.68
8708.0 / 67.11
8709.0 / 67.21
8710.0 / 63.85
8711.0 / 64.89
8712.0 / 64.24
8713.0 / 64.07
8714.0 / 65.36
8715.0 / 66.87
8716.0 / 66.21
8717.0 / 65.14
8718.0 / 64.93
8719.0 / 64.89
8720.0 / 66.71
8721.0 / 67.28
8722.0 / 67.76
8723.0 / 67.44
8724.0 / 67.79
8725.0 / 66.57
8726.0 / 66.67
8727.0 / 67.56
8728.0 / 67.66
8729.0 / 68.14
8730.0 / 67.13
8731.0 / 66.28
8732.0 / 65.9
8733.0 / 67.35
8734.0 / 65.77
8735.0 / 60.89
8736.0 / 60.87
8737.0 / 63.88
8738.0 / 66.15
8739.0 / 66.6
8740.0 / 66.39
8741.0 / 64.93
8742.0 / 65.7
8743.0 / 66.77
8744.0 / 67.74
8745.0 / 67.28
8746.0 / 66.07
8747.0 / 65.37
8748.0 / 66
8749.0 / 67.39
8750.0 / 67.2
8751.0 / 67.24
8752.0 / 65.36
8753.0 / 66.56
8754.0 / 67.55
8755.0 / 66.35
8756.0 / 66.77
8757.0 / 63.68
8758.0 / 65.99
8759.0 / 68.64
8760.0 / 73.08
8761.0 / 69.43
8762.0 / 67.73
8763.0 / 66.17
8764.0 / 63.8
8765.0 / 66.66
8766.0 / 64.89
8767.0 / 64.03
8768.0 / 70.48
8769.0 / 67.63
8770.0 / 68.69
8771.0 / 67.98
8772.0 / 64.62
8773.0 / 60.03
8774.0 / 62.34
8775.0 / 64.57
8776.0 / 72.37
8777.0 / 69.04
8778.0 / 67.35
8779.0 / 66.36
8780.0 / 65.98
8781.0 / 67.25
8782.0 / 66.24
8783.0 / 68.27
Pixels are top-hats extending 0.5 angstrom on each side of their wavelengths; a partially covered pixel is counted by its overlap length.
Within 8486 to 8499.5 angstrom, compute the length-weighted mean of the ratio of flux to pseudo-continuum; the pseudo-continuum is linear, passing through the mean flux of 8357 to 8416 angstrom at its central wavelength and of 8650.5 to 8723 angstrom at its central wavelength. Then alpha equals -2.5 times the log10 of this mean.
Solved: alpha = 0.06 mag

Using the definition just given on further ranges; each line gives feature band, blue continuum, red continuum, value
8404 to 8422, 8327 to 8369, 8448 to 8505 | -0.02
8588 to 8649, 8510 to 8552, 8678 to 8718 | -0.07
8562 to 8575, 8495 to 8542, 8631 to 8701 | -0.14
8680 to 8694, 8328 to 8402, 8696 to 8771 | 0.06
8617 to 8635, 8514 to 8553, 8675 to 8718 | -0.08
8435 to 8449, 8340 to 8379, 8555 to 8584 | 0.05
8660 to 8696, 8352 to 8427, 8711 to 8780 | 0.09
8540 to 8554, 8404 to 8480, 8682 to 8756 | 0.20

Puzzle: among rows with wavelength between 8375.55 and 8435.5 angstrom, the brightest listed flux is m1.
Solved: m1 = 75.26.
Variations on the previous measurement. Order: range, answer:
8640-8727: 69.35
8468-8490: 70.91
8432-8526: 71.61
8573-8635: 70.69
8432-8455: 69.96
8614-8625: 70.08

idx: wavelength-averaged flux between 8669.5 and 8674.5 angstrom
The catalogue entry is 65.7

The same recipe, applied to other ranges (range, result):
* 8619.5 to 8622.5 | 66.6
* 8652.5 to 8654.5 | 67.7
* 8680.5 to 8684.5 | 65.7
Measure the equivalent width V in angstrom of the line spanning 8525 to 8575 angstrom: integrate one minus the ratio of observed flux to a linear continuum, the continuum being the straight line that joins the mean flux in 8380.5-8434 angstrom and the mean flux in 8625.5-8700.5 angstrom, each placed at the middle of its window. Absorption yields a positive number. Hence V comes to 0.9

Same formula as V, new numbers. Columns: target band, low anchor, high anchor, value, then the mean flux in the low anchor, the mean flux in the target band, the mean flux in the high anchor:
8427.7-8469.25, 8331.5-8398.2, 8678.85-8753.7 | 0.1 angstrom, 67.1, 66.7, 65.6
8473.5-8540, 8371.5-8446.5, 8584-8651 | 2.0 angstrom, 66.7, 65.2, 67.7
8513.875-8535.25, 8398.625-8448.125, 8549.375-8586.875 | 1.0 angstrom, 67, 65.4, 69.1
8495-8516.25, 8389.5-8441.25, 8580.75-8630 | 1.4 angstrom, 67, 62.8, 67.2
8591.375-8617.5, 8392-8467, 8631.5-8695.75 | -0.8 angstrom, 67.5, 66.6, 63.8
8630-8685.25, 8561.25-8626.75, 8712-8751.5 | 2.3 angstrom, 68.2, 64.4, 66.1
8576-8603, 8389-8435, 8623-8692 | -0.7 angstrom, 67.7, 67.1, 64.4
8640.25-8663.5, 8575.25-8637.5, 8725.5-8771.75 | 1.5 angstrom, 67.5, 62.9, 66.5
